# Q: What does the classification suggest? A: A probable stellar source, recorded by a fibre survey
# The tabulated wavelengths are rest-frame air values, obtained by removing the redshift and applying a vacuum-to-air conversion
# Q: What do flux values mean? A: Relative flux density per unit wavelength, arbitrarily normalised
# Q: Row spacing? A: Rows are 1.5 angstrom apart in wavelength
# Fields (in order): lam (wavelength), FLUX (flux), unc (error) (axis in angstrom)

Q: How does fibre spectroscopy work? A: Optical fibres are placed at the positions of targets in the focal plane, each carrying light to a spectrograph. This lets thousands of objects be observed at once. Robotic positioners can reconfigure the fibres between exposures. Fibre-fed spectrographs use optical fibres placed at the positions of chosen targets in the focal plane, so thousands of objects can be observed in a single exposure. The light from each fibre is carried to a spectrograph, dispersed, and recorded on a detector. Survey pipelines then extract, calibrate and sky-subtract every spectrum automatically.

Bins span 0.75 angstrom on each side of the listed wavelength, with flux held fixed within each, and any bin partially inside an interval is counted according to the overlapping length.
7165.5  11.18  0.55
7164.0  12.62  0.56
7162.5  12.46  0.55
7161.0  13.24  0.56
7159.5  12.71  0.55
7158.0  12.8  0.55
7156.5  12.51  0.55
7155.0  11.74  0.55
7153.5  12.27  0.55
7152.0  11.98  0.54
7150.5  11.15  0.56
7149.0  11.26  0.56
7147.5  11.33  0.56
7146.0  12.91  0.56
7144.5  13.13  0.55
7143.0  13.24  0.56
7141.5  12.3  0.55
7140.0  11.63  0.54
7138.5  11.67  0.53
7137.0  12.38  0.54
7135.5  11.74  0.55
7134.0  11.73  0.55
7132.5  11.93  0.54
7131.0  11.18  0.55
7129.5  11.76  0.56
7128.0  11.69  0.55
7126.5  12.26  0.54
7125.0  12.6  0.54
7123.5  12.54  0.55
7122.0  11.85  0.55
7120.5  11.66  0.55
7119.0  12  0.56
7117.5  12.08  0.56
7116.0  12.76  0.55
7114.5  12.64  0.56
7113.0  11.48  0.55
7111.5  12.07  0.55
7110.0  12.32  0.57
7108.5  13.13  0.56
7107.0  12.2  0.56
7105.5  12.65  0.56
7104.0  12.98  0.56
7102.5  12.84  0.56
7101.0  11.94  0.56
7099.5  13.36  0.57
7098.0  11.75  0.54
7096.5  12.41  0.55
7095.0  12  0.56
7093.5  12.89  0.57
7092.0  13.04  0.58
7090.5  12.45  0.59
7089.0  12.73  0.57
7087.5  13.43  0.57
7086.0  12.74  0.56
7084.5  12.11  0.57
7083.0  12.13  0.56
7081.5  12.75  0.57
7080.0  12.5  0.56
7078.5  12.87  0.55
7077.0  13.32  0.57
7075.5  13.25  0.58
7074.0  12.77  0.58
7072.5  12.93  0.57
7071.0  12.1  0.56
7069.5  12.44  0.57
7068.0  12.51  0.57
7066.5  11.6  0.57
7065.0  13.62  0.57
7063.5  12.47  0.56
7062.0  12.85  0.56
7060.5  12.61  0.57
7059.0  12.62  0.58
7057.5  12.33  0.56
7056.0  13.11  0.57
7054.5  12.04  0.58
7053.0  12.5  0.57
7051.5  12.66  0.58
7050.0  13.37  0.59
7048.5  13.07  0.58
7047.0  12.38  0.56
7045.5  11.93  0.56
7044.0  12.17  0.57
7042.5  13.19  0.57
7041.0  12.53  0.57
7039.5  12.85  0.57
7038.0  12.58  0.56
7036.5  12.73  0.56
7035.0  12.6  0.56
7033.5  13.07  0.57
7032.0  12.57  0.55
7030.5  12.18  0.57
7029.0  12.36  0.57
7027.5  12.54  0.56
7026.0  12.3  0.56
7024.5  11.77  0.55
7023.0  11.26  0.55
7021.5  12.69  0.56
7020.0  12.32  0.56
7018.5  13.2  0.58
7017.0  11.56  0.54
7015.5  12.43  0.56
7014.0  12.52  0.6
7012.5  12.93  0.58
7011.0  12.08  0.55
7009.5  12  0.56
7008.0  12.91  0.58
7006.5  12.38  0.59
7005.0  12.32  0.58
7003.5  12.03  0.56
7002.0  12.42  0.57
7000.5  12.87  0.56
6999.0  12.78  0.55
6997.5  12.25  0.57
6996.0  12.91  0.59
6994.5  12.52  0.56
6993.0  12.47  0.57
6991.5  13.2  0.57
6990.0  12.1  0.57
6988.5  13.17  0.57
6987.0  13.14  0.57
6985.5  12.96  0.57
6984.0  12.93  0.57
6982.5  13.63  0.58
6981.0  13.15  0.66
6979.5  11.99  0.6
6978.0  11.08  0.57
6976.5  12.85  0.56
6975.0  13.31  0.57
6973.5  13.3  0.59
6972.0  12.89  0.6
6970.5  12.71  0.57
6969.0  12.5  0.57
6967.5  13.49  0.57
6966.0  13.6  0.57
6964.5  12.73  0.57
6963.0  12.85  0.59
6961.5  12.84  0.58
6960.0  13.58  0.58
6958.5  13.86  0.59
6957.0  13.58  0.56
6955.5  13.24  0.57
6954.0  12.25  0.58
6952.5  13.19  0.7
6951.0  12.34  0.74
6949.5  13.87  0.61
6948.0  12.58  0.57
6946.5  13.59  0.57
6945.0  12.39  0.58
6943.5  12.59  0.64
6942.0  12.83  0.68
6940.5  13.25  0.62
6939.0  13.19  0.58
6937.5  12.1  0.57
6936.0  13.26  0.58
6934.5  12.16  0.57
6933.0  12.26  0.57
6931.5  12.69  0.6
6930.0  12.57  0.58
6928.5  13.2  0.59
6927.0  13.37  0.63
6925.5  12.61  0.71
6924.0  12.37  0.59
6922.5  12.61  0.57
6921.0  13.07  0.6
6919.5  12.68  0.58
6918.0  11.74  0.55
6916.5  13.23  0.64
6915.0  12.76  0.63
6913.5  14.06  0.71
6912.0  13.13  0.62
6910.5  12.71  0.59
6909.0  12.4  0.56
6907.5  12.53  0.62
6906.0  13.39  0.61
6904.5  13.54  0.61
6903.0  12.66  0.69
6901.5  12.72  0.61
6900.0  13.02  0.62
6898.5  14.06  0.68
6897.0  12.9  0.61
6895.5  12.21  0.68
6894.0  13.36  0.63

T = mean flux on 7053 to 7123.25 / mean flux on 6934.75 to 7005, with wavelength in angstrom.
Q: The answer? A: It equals 1.0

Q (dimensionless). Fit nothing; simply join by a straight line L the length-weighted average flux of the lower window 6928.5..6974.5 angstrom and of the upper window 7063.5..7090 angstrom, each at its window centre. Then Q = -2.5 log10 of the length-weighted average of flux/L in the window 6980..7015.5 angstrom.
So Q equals 0.015 mag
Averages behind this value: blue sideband 12.9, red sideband 12.7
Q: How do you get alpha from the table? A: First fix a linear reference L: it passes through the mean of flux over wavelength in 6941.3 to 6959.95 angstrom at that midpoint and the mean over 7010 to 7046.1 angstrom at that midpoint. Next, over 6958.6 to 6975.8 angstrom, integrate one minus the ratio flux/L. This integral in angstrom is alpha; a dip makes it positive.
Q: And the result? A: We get -0.2 angstrom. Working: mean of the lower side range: 13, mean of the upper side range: 12.4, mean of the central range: 13.1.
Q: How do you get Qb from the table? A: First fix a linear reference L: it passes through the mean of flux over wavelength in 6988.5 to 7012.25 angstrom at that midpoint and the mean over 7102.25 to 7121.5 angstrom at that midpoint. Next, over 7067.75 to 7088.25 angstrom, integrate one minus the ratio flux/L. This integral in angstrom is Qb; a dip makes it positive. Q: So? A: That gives -0.5 angstrom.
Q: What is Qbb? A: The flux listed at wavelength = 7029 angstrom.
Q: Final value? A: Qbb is 12.36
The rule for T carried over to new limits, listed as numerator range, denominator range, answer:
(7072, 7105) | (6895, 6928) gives 0.98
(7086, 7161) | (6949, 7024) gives 0.96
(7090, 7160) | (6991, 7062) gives 0.98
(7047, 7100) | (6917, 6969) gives 0.98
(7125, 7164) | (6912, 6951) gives 0.95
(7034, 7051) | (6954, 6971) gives 0.96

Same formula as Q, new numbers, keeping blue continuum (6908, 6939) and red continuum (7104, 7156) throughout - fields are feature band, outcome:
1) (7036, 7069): -0.023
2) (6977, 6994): -0.013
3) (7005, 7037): 0.005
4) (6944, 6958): -0.029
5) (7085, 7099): -0.033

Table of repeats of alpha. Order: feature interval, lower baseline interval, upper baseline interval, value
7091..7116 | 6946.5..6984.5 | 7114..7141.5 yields -0.69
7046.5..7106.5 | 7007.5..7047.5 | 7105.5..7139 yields -1.95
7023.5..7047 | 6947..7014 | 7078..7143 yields 0.24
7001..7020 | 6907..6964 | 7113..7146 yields 0.29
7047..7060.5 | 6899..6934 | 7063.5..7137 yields -0.18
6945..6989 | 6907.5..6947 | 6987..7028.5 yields -1.29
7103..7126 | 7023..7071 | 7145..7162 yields -0.03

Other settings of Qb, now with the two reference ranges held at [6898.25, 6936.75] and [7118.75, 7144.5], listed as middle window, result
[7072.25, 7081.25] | -0.5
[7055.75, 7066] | -0.4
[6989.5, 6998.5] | 0.0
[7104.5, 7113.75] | -0.2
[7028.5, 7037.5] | -0.1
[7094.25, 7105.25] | -0.3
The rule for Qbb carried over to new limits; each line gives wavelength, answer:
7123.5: 12.54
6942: 12.83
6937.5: 12.1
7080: 12.5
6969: 12.5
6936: 13.26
